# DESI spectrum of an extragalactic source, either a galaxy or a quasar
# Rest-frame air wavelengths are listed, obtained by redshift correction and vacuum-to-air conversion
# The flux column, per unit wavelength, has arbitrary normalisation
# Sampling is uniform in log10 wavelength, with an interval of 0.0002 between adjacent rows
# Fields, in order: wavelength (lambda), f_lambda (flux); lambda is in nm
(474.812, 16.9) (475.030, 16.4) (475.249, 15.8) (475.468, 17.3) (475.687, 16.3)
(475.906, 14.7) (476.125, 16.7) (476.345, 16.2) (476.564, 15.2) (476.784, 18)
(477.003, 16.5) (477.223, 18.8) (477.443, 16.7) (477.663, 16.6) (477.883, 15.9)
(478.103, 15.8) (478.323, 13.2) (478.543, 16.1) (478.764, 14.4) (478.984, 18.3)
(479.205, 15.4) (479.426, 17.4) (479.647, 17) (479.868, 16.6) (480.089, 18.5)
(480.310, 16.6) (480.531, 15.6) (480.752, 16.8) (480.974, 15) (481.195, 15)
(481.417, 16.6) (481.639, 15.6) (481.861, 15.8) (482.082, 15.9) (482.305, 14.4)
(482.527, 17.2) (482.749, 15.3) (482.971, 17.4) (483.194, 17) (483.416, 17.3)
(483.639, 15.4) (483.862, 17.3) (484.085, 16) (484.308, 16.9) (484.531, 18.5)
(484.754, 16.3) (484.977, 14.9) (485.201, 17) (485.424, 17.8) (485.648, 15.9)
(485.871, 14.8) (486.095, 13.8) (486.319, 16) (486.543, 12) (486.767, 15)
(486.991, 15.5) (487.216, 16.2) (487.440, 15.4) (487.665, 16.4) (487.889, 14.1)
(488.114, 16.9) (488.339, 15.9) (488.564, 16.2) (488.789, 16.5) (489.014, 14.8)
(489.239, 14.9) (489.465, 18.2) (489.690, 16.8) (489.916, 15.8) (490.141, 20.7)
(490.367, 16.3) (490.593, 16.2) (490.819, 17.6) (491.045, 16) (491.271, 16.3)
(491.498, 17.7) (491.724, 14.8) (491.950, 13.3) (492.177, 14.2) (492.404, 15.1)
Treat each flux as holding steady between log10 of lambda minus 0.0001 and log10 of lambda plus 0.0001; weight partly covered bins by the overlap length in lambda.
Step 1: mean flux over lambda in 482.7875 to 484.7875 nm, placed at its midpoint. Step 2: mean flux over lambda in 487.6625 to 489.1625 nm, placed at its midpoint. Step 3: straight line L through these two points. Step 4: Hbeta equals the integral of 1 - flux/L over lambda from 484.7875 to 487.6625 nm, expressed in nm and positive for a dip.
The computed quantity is 0.15 nm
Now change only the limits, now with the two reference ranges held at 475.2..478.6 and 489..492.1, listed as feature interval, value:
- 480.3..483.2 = 0.06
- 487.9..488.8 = 0.02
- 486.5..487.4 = 0.08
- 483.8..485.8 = -0.04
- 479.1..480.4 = -0.05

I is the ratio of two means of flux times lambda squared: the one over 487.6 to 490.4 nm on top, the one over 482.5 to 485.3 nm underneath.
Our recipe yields 1.01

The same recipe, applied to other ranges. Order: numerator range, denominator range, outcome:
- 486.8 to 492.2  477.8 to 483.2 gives 1.04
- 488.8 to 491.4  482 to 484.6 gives 1.04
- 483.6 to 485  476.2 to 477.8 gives 1.02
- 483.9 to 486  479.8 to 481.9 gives 1.03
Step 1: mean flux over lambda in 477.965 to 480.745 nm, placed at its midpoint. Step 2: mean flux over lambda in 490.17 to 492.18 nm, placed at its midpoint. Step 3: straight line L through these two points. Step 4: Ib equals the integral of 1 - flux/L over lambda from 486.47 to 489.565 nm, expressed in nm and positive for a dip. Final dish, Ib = 0.104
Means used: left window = 16.3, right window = 16.1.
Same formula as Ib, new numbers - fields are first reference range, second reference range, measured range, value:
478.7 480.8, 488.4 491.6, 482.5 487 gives 0.18 nm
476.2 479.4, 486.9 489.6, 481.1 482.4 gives 0.05 nm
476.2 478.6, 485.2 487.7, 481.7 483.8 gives -0.06 nm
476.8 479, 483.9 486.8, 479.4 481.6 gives -0.05 nm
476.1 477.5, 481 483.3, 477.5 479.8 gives 0.07 nm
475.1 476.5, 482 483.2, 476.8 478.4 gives -0.02 nm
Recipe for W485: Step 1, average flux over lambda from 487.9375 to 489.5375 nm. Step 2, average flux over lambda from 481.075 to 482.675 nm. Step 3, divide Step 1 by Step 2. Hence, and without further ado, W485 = 1.02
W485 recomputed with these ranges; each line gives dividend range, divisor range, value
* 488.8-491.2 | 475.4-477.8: 1.01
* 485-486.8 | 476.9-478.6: 0.94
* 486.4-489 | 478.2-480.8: 0.95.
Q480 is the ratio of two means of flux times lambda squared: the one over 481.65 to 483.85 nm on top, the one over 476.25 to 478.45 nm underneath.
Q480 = 1.02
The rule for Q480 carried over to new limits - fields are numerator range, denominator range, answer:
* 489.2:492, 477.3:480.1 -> 1.07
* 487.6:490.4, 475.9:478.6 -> 1.06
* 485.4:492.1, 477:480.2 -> 1.01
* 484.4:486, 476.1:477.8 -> 1.01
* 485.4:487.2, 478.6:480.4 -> 0.92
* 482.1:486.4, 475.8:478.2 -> 1.02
